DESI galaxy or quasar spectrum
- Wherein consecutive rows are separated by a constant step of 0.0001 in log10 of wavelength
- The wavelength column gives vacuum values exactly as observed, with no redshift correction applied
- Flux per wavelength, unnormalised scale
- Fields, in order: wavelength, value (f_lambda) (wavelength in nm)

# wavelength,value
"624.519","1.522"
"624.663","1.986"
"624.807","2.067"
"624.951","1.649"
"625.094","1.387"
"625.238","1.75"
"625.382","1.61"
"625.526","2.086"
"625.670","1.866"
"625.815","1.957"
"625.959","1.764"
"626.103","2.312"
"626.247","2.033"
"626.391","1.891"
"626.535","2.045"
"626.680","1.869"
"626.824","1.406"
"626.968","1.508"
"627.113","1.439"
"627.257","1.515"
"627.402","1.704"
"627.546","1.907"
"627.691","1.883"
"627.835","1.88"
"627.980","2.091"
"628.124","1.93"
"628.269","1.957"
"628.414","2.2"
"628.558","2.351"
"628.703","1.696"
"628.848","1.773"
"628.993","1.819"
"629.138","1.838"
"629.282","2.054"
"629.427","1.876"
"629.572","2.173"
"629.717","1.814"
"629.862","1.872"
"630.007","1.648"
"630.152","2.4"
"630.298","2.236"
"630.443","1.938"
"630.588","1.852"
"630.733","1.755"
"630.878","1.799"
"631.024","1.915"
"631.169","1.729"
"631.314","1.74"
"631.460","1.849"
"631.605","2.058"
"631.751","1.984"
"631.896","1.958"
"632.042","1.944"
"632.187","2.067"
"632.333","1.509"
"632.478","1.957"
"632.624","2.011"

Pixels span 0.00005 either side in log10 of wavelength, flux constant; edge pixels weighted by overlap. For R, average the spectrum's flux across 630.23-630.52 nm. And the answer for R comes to 2.08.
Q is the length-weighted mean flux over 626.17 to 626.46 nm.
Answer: 1.97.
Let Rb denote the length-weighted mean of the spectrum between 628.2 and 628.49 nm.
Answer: 2.09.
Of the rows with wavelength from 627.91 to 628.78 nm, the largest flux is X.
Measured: 2.351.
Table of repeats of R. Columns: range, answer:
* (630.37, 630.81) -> 1.85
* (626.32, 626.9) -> 1.8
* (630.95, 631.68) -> 1.86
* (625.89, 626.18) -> 2.04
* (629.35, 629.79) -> 1.95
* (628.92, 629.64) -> 1.95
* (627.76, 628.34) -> 1.97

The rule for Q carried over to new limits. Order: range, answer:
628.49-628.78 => 2.01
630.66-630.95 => 1.78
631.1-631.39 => 1.73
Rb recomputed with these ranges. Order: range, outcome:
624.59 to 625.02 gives 1.9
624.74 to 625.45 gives 1.69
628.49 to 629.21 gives 1.89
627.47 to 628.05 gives 1.94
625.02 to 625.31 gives 1.57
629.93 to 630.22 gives 2.02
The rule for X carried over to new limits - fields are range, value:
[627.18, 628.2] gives 2.091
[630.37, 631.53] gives 1.938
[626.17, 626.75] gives 2.045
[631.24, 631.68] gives 2.058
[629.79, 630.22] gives 2.4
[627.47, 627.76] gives 1.907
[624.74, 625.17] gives 2.067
